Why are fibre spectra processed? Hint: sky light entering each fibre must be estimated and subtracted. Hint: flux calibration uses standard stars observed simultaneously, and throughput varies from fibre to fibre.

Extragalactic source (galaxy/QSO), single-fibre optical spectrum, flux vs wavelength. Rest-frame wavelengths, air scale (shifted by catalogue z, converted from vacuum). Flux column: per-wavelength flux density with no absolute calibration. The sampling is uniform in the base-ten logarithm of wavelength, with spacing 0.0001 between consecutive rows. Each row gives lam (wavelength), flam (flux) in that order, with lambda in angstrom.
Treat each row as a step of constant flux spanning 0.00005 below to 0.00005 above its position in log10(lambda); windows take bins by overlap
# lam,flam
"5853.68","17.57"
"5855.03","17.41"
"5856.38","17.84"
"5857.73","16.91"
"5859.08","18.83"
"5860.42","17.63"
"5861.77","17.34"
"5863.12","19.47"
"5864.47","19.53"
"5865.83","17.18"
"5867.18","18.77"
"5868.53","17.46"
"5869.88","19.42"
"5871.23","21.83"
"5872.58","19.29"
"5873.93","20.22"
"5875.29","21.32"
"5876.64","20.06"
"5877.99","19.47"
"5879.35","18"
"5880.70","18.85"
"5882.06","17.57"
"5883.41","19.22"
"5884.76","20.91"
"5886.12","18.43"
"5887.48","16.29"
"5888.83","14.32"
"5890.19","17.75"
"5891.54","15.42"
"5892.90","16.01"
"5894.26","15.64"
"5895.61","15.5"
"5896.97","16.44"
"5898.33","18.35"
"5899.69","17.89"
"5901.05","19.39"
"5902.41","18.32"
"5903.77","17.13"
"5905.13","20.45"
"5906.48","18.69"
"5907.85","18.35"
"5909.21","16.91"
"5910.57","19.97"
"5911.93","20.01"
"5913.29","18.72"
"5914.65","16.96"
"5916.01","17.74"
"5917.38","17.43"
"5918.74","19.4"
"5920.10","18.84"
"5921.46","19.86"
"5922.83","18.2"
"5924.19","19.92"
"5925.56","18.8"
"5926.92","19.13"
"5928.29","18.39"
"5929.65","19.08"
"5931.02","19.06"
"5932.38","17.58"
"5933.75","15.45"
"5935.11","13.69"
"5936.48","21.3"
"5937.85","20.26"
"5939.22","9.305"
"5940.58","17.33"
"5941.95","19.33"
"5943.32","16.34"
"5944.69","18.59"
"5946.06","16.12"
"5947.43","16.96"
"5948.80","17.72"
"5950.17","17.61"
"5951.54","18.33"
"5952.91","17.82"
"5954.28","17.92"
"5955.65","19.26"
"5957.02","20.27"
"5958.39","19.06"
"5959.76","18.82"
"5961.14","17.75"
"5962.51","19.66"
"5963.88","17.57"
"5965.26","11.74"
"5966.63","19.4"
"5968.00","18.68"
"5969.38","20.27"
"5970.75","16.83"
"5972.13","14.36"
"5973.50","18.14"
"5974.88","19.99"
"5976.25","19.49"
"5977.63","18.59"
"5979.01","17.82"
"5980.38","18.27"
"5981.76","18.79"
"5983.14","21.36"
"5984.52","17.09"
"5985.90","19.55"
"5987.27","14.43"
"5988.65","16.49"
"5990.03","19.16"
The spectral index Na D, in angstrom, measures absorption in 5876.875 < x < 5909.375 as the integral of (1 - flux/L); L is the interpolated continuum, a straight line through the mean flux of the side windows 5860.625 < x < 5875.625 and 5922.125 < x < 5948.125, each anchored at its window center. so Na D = 1.4 angstrom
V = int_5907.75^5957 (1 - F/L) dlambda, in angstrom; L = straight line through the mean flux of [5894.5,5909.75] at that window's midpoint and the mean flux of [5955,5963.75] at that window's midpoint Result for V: 1.3 angstrom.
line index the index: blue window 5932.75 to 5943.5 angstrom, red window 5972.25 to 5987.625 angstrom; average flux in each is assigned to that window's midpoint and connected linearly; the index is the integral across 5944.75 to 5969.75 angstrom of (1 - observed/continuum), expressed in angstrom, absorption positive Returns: -0.8 angstrom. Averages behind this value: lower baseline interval 16.7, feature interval 18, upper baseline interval 18.4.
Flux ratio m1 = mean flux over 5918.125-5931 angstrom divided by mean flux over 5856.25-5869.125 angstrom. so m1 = 1.1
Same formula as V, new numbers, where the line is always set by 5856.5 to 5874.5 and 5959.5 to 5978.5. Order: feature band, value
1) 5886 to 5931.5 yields 0.9 angstrom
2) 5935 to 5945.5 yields 0.6 angstrom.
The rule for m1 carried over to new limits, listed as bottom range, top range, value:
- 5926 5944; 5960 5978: 1.03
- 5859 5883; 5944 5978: 0.95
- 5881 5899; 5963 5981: 1.04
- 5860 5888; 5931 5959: 0.92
